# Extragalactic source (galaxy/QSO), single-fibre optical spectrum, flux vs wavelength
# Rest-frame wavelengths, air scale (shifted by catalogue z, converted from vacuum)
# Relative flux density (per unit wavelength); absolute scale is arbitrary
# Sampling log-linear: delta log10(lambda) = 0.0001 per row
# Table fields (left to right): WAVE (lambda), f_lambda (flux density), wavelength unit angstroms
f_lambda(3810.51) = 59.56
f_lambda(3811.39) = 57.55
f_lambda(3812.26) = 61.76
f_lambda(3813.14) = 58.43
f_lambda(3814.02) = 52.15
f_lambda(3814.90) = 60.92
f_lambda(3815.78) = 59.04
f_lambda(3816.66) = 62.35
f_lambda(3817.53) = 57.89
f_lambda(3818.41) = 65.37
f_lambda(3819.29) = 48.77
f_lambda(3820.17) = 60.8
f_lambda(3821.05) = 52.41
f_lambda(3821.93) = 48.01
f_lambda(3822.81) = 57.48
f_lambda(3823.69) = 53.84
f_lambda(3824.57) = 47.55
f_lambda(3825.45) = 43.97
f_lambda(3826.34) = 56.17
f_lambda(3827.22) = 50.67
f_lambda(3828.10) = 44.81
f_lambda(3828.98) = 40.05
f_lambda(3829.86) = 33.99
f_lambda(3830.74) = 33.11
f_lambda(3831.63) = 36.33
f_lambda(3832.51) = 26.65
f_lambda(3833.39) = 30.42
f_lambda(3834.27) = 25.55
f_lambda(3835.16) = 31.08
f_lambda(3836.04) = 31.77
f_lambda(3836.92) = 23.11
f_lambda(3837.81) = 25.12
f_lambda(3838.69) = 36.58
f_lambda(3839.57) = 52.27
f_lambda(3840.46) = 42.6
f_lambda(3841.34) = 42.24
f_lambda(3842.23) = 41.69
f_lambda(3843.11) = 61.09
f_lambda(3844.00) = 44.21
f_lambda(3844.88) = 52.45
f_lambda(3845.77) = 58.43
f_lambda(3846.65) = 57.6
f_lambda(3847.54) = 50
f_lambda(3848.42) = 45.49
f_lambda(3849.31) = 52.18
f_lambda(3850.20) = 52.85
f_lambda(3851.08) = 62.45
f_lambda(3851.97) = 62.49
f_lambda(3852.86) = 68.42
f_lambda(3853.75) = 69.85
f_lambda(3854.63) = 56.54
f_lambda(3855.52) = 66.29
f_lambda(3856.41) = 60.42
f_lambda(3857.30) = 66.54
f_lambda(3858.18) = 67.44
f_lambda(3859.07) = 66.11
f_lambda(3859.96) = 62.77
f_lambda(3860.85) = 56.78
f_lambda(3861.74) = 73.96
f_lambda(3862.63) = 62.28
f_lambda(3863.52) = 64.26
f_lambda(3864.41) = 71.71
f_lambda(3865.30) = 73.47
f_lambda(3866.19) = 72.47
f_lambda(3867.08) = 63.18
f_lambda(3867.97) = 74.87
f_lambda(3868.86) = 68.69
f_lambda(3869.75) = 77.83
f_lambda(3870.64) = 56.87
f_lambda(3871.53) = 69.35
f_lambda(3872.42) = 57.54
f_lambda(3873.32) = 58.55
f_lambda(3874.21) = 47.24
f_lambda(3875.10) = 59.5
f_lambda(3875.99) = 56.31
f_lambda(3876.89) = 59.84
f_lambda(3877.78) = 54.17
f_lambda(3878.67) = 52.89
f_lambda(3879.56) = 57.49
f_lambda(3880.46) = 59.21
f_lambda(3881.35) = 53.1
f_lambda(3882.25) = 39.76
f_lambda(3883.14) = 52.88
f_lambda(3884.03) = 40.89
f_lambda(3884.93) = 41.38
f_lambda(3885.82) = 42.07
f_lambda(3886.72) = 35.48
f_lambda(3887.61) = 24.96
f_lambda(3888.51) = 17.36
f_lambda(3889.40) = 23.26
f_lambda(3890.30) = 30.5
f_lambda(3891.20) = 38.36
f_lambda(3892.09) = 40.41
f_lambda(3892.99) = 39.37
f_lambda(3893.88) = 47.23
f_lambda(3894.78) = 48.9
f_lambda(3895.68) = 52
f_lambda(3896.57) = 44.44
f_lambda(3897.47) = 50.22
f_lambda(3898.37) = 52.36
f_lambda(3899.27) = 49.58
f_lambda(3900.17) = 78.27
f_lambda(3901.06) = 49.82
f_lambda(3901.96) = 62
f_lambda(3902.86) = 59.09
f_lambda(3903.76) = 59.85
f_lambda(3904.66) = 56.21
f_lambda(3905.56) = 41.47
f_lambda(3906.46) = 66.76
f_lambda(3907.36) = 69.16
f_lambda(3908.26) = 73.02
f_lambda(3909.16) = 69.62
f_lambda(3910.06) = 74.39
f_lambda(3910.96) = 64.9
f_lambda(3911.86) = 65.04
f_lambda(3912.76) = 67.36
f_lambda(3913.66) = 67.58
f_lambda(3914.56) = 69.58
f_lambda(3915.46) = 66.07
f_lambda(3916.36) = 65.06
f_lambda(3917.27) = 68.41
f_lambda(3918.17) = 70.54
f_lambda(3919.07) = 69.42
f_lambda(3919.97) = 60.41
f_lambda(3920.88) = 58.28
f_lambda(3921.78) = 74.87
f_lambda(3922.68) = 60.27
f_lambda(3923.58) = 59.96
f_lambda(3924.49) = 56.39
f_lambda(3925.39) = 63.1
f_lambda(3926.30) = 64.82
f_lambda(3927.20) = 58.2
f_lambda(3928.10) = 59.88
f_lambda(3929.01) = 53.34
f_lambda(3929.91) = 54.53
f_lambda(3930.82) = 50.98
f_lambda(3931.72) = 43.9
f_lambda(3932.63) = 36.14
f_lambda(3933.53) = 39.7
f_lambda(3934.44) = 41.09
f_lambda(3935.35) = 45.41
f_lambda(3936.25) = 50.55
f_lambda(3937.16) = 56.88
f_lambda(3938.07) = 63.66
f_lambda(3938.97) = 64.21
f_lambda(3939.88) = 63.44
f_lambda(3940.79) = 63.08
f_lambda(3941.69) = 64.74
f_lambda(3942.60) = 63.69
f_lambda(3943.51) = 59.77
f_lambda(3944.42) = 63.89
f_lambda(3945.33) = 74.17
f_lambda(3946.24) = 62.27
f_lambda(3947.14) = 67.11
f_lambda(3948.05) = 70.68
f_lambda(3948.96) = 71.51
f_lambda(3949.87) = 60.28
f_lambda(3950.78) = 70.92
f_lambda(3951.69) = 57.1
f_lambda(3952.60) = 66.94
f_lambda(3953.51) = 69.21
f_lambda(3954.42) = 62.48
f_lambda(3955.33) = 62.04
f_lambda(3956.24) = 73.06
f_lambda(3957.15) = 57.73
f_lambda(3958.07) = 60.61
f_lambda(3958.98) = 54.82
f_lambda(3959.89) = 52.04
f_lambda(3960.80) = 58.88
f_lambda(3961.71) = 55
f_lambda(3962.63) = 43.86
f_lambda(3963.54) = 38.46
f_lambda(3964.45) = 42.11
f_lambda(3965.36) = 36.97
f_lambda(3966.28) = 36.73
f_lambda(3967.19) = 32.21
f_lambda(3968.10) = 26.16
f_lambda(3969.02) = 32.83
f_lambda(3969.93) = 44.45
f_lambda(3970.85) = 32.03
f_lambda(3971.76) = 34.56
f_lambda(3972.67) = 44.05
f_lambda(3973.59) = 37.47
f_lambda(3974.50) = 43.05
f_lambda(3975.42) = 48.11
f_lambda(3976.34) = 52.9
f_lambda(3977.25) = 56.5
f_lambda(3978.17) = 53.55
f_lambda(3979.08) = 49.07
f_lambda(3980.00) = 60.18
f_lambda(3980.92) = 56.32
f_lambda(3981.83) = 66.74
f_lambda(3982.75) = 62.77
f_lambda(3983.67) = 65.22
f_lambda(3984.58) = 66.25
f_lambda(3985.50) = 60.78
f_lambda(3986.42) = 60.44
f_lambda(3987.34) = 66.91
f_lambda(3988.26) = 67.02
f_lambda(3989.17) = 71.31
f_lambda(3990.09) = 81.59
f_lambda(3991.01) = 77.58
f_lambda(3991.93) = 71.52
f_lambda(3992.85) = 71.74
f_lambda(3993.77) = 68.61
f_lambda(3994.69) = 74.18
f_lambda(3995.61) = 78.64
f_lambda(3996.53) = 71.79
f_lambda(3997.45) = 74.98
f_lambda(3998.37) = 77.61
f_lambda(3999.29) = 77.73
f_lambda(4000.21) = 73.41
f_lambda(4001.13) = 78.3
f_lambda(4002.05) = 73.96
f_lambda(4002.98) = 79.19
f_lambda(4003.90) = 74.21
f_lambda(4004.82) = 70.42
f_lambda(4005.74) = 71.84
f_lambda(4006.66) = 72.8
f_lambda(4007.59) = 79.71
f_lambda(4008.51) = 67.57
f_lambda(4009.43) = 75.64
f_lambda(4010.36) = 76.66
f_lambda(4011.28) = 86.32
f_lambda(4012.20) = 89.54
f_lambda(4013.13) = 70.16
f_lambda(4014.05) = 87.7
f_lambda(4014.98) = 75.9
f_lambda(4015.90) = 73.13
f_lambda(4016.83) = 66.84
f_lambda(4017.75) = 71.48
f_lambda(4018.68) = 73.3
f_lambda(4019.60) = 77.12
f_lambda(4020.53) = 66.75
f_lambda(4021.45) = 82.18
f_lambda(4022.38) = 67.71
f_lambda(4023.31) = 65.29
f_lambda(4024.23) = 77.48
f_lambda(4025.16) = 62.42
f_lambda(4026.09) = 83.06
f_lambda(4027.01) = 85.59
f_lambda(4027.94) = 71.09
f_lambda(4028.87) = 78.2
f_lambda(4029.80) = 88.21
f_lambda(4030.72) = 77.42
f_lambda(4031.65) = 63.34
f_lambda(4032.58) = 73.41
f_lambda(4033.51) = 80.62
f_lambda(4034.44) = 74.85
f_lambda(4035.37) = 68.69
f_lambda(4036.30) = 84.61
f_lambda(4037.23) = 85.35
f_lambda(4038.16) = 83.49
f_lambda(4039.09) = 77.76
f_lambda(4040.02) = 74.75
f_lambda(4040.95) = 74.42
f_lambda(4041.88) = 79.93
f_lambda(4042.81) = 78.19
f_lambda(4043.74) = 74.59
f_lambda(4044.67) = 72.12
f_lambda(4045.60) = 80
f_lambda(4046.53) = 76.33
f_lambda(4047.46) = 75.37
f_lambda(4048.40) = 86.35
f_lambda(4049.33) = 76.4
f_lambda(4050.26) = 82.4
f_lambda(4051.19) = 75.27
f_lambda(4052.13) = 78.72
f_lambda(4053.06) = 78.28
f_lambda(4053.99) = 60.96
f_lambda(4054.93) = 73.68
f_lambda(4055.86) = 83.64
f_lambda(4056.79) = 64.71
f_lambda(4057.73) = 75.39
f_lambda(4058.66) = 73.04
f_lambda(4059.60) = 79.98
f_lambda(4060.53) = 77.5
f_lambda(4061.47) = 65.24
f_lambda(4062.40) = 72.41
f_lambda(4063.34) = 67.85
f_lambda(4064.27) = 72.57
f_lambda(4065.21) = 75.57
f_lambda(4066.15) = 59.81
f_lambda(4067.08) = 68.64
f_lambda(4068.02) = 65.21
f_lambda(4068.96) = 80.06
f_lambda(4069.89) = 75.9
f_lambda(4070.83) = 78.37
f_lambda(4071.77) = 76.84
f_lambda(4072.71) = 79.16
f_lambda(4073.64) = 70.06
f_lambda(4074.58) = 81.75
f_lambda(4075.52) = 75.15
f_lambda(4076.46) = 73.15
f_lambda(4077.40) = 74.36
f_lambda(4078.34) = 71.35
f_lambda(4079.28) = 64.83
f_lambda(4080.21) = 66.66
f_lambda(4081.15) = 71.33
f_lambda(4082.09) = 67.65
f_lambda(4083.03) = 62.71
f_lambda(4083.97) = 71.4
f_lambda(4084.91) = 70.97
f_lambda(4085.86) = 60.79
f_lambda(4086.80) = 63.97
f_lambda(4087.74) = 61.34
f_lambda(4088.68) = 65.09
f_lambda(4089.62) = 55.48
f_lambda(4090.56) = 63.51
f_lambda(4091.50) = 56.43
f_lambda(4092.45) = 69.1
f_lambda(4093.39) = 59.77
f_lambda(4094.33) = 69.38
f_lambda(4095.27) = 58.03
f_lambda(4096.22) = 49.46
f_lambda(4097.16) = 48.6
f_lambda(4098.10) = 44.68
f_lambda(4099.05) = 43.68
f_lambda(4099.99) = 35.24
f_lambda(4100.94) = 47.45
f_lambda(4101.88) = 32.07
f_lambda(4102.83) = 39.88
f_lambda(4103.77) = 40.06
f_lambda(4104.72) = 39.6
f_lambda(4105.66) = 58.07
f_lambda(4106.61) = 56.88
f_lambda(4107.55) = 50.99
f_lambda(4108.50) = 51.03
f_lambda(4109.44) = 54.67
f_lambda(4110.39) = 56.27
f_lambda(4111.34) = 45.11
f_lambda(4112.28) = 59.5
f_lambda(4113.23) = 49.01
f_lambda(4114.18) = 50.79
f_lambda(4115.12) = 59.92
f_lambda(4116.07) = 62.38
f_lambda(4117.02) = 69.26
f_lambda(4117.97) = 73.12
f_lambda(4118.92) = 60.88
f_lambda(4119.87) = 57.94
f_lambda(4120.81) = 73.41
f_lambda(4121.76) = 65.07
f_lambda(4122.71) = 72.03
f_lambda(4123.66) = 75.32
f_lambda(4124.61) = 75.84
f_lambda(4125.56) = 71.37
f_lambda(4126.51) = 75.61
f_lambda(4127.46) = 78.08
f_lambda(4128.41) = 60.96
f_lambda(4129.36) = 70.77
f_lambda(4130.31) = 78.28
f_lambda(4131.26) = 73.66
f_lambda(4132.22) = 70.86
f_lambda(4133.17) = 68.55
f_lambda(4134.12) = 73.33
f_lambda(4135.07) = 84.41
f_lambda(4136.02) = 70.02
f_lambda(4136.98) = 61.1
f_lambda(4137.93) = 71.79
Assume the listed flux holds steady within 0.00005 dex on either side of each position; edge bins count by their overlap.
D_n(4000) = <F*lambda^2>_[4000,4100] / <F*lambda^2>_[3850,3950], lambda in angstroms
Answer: 1.34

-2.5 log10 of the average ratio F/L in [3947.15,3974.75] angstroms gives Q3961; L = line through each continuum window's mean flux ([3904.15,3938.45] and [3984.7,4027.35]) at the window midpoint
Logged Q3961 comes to 0.28 mag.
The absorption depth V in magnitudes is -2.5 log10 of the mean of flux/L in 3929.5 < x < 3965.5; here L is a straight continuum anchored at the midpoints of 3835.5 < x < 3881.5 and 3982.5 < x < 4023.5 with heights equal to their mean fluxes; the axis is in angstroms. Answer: 0.17 mag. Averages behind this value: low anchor 57.3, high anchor 73.3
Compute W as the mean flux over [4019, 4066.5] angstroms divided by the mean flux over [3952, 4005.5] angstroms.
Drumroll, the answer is 1.3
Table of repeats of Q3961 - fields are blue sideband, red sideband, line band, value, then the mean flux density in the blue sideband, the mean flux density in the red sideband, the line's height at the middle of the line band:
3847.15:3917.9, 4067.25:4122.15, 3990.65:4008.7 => -0.25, 57.2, 61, 59.3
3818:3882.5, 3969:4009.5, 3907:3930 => -0.11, 53.6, 64.2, 58.8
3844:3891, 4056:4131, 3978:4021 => -0.18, 56.1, 64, 60.7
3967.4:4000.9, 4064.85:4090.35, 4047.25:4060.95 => -0.13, 59.9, 69.8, 67.3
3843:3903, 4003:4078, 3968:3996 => 0.18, 55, 75.3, 68.2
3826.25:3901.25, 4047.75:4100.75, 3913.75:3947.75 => -0.06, 50.9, 68.3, 56.4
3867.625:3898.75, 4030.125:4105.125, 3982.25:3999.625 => -0.17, 49.2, 68.6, 60.5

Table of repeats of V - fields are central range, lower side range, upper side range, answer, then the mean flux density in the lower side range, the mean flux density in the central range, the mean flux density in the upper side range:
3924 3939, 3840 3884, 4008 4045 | 0.25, 59.1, 52.8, 76.1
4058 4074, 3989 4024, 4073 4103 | -0.13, 74.9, 72.9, 61.1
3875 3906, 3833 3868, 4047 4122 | 0.18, 54.3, 47.6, 64.4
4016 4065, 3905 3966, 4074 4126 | -0.25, 60.1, 75.3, 60.1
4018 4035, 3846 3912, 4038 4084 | -0.06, 56.3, 74.8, 74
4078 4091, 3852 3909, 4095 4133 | -0.13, 55.9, 65.5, 58.5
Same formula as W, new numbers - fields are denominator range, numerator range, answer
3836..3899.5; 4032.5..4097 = 1.36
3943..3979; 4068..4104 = 1.18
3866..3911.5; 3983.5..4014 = 1.38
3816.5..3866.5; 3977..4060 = 1.42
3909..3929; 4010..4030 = 1.17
